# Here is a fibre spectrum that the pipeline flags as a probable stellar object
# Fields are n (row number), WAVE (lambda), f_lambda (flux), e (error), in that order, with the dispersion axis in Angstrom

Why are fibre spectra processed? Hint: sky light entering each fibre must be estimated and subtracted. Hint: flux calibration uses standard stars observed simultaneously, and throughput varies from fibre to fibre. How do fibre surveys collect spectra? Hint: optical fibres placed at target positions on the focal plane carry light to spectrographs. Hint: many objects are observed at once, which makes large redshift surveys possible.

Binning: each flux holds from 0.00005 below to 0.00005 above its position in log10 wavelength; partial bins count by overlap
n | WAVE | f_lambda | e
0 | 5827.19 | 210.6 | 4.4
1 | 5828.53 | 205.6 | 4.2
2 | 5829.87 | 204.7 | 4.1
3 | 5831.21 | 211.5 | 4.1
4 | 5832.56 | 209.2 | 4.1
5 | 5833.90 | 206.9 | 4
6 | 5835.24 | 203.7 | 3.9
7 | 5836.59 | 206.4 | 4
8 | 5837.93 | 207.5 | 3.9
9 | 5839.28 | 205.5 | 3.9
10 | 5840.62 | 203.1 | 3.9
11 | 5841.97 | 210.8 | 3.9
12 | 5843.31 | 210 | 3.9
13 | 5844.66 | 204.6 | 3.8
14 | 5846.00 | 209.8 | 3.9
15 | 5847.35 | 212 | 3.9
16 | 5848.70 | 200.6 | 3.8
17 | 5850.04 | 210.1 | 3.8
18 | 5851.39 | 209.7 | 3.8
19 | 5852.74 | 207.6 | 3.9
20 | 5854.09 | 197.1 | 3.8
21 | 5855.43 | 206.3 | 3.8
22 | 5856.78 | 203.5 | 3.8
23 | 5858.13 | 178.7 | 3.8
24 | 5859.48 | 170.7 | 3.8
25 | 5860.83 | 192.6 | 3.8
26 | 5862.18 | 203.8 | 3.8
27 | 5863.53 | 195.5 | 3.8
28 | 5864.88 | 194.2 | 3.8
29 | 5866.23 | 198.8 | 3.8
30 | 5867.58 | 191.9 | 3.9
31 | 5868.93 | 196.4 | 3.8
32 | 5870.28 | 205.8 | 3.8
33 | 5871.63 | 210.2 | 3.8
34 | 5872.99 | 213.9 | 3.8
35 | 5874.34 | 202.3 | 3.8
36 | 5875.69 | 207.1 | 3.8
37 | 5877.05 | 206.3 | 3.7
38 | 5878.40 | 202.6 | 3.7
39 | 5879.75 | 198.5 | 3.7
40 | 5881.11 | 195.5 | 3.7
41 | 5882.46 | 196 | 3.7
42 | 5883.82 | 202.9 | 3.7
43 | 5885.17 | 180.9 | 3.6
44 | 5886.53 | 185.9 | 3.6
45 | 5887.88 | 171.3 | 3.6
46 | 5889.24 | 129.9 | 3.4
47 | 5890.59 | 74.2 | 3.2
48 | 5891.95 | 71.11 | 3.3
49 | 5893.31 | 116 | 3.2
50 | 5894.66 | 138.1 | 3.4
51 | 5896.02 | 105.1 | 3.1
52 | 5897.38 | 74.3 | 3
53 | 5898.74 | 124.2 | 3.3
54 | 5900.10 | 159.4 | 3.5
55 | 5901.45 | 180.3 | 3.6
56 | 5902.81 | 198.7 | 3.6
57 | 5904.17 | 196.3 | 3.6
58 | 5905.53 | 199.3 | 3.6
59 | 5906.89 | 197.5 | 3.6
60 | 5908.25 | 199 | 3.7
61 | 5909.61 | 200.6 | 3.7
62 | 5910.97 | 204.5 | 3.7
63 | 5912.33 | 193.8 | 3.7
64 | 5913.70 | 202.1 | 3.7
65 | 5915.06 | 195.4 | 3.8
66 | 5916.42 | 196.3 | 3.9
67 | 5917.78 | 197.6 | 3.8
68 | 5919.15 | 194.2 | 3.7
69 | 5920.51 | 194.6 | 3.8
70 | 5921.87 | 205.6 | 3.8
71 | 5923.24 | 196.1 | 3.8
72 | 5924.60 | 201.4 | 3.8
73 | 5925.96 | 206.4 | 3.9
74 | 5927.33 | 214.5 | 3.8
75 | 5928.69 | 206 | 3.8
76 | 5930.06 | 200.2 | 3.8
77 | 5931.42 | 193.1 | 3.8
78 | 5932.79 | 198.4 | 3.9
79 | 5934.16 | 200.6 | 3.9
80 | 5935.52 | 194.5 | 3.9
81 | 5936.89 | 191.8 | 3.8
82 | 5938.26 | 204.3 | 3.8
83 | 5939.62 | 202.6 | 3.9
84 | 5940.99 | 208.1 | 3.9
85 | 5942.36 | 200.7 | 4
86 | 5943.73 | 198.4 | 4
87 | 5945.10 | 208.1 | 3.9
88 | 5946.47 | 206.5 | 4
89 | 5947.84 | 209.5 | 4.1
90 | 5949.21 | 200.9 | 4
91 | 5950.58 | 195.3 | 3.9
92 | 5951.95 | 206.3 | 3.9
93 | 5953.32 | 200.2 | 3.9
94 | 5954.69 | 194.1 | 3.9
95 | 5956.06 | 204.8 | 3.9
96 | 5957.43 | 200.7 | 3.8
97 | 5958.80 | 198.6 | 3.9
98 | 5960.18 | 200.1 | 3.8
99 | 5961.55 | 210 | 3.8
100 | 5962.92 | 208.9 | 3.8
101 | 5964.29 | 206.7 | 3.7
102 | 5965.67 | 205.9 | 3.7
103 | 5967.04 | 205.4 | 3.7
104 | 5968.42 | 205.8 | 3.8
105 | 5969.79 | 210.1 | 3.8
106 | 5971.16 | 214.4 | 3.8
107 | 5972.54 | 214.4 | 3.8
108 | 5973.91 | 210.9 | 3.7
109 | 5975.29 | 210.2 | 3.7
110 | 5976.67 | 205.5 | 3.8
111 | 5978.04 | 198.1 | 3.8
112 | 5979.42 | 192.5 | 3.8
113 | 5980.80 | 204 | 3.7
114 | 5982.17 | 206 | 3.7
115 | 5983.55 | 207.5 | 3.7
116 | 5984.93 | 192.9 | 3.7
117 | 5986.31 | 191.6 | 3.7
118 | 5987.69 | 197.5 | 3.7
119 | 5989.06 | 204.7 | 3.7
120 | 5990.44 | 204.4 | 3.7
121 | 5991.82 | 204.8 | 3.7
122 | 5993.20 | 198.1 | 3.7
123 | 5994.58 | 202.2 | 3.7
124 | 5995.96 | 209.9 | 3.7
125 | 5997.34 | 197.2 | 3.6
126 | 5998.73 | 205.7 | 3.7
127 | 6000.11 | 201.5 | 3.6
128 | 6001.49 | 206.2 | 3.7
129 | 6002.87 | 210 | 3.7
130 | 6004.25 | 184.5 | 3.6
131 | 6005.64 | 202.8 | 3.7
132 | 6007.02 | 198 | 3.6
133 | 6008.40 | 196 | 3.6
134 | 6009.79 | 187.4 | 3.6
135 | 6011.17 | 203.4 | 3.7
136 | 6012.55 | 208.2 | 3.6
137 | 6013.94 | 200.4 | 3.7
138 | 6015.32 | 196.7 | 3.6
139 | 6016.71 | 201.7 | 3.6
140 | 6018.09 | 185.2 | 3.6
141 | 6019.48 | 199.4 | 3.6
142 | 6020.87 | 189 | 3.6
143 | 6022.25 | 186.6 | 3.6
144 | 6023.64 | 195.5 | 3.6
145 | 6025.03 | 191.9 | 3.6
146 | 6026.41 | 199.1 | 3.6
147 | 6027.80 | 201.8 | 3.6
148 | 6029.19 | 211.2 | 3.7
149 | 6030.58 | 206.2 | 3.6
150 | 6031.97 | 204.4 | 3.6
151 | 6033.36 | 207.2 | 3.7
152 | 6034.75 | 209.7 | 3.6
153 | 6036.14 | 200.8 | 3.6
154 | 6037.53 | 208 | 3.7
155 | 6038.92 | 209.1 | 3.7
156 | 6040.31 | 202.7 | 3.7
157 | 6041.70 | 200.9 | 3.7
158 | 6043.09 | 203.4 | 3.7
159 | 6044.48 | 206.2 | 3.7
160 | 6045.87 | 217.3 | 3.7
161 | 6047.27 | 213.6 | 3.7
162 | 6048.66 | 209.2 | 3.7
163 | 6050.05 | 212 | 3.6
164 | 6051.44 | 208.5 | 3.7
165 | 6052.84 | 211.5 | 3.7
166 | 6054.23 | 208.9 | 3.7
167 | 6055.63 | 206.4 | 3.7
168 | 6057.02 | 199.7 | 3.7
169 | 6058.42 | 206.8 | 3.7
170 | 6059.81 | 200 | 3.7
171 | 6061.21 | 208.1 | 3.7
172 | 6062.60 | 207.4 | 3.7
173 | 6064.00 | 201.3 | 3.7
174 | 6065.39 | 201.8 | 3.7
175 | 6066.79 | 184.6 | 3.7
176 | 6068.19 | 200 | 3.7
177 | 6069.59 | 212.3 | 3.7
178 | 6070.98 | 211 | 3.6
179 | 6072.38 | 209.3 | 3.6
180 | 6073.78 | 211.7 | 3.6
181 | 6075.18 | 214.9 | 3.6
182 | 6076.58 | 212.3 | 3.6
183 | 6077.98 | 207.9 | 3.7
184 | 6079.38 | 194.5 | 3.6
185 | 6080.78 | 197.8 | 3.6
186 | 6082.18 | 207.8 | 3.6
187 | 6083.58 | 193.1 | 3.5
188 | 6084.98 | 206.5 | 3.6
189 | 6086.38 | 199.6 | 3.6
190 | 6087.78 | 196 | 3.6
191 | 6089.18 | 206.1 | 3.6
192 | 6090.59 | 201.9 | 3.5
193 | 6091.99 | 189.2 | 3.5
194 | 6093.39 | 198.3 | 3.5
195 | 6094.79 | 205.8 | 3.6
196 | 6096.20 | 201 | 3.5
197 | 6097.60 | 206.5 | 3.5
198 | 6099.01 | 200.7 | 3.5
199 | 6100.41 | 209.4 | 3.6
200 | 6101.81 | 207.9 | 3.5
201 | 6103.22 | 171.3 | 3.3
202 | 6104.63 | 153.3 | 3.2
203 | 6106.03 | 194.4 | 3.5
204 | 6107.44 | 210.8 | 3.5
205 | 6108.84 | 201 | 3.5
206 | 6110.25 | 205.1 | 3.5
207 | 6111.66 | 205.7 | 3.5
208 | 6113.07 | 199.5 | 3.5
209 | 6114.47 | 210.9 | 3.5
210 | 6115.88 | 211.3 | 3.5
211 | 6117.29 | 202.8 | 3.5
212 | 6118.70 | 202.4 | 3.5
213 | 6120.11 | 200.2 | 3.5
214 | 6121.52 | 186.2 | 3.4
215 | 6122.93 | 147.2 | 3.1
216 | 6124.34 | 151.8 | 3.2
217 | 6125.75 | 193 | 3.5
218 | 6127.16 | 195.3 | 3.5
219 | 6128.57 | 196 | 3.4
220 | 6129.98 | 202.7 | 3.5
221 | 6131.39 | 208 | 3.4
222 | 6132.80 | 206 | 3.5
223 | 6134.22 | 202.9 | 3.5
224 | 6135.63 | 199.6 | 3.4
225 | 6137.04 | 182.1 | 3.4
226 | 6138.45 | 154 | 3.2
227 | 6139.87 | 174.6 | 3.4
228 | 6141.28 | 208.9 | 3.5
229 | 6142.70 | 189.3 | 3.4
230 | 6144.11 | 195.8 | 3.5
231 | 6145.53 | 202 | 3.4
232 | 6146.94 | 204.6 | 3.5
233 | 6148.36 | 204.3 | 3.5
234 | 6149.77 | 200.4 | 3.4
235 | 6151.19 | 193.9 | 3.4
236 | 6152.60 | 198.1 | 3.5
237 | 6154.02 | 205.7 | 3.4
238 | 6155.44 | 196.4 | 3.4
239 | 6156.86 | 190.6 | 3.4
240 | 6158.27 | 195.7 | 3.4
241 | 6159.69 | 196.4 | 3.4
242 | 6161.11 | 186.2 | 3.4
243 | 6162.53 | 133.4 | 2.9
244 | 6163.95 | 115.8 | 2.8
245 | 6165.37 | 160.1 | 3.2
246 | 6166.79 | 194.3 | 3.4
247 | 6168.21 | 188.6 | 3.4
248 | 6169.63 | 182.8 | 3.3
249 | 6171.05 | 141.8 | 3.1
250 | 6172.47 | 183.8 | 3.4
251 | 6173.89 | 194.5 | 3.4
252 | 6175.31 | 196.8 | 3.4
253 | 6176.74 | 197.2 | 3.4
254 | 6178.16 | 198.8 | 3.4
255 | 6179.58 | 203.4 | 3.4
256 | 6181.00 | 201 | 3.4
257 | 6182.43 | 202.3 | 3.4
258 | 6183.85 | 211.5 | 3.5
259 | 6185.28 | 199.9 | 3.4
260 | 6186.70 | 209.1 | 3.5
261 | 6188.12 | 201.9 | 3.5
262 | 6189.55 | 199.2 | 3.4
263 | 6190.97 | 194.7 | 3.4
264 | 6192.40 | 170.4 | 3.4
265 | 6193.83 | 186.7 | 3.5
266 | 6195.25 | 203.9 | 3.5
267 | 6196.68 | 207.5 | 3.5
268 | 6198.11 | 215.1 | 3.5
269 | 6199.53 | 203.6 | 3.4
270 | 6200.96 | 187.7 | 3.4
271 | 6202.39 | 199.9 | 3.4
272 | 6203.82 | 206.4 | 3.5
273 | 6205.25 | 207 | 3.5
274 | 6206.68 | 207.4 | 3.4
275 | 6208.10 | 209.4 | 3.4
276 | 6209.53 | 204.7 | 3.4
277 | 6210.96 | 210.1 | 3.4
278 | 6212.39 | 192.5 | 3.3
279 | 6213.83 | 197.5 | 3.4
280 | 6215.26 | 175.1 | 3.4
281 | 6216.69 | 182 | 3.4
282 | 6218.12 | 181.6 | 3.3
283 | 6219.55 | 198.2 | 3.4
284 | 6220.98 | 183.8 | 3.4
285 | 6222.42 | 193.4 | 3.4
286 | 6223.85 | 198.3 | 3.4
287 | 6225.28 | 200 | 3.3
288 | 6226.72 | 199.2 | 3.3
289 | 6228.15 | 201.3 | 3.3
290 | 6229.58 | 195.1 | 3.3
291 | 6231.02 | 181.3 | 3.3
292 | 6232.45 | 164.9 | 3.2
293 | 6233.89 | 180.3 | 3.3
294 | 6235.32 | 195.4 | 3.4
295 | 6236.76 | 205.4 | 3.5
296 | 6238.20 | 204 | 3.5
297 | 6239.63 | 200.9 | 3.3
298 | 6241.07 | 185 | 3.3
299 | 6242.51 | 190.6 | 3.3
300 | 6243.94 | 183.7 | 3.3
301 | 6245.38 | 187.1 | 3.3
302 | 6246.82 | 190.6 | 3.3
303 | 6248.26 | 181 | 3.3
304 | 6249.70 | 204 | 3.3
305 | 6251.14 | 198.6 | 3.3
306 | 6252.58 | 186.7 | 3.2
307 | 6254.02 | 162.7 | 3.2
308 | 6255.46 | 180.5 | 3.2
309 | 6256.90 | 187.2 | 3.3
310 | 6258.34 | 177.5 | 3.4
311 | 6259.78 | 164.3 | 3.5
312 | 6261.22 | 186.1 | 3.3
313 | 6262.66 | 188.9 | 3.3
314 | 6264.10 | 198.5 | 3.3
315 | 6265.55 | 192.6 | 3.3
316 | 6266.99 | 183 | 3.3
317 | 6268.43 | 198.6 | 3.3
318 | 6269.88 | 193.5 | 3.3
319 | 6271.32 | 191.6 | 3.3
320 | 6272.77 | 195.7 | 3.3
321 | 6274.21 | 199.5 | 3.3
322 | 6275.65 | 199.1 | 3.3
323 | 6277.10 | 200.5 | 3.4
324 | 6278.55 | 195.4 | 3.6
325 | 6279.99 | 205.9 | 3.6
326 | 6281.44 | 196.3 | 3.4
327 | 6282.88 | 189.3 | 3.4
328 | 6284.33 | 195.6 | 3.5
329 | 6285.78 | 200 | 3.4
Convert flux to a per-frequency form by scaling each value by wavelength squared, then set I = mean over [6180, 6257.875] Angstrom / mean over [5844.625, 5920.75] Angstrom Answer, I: 1.2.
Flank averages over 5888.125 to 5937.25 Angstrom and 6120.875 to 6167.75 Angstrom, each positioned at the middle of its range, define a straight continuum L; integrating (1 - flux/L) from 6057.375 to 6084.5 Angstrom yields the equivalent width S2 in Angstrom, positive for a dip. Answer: -3.1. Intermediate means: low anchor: 176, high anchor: 187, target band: 204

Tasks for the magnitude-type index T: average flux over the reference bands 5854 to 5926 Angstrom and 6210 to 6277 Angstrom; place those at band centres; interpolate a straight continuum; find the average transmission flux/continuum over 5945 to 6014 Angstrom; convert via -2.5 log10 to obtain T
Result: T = -0.104 mag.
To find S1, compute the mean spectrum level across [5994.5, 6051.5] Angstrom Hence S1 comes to 202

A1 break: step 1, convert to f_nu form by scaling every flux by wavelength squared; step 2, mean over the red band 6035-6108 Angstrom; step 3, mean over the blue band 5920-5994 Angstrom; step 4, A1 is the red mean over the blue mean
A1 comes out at 1.0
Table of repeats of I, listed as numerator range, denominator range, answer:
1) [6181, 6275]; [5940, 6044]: 1.03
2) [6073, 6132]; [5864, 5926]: 1.18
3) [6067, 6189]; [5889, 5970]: 1.11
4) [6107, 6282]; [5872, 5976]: 1.11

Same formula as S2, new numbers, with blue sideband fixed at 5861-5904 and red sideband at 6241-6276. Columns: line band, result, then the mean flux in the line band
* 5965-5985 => -3.4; 206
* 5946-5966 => -3.1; 203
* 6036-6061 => -3.9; 207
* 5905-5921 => -2.2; 198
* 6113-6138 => -1.5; 194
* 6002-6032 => -3.4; 198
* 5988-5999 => -1.6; 203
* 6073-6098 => -3.0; 203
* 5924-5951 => -4.2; 202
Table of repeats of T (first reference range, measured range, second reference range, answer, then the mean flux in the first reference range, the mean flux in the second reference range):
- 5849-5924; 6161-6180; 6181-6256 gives 0.10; 183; 195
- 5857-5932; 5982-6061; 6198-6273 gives -0.09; 183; 192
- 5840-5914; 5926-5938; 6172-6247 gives -0.08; 184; 196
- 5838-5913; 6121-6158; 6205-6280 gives -0.01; 185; 192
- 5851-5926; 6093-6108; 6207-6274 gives -0.05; 183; 191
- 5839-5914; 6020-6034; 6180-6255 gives -0.06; 185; 195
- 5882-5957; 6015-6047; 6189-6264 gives -0.08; 184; 192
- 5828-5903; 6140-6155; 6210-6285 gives -0.05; 186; 191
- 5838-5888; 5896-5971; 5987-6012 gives 0.03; 200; 201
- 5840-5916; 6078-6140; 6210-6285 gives -0.04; 185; 191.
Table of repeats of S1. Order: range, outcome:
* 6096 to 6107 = 193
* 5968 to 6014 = 203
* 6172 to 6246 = 196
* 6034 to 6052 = 208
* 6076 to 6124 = 198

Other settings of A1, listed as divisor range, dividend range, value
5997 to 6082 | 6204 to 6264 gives 1.00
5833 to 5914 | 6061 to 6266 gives 1.15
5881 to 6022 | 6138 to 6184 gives 1.04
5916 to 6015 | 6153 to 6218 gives 1.02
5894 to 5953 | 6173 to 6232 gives 1.13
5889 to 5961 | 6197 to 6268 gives 1.15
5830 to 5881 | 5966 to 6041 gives 1.05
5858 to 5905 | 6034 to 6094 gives 1.26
